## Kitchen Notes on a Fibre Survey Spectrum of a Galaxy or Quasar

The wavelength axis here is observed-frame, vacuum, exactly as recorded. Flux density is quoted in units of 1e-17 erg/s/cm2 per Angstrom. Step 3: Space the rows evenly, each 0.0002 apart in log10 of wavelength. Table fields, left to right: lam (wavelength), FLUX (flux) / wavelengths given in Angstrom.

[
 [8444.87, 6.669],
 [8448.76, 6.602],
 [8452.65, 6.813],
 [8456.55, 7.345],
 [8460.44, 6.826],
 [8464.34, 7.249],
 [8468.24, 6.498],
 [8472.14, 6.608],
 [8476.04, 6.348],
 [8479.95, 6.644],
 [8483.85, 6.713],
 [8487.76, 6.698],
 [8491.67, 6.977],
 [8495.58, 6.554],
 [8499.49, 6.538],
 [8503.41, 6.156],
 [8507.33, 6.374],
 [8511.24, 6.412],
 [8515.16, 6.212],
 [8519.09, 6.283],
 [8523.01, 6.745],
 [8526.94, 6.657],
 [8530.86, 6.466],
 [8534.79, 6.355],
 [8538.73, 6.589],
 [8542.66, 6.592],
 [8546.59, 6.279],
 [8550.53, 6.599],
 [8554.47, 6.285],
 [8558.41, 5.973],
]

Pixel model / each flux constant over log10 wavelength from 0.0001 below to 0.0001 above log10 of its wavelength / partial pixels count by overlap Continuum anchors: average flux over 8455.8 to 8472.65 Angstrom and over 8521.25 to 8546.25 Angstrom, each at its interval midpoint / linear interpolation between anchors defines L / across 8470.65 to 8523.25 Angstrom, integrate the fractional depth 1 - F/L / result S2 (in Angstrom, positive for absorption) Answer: 1.7 Angstrom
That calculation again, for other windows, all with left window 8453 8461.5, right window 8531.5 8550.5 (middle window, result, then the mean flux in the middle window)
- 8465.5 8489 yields 1.1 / 6.6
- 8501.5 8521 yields 1.1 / 6.29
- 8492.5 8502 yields 0.3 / 6.57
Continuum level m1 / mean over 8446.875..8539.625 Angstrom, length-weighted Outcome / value 6.61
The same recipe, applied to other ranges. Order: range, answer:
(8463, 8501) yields 6.68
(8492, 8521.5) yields 6.4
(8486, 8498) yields 6.74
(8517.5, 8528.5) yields 6.57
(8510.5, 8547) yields 6.47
